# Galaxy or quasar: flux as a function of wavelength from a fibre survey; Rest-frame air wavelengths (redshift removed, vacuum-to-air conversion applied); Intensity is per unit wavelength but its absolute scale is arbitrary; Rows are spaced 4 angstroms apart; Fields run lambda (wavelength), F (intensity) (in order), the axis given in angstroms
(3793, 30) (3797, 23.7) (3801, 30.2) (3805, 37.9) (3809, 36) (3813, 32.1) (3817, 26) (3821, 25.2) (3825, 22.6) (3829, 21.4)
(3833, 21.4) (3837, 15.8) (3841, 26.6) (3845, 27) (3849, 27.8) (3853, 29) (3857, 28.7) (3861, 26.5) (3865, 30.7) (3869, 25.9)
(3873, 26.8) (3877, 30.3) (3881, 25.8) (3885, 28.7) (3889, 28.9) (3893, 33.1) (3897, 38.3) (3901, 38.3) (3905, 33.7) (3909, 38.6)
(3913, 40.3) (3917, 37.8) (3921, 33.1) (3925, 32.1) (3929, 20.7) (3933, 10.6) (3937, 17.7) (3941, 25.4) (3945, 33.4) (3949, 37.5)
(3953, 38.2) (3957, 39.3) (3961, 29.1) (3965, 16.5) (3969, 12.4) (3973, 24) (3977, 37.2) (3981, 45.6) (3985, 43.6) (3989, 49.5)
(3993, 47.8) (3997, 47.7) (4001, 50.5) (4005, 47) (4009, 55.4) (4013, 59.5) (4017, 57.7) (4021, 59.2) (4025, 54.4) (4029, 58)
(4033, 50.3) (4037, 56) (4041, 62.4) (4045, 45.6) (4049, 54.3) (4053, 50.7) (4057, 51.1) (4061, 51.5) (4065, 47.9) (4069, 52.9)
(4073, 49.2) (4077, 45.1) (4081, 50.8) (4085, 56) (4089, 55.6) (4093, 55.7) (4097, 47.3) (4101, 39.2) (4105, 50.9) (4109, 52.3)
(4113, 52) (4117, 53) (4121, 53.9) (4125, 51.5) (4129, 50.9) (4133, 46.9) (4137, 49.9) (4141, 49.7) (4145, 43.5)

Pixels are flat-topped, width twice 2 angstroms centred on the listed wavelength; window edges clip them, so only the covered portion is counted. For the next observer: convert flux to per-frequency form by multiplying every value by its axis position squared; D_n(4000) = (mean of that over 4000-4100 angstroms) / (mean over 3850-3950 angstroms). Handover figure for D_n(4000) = 1.9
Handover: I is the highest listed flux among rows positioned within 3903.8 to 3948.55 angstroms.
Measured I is 40.3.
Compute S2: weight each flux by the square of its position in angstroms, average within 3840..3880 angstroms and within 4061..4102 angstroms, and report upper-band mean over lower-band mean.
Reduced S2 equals 2.0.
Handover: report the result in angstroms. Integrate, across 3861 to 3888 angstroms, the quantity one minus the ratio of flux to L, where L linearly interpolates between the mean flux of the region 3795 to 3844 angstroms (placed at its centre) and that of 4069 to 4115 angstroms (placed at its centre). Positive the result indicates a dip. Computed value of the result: 2.96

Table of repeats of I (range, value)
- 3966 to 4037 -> 59.5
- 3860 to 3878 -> 30.7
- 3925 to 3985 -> 45.6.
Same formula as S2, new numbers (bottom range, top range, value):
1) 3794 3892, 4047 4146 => 2.10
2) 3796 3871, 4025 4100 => 2.16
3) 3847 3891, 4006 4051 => 2.14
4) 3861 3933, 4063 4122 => 1.79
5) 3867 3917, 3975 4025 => 1.63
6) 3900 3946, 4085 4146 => 1.86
